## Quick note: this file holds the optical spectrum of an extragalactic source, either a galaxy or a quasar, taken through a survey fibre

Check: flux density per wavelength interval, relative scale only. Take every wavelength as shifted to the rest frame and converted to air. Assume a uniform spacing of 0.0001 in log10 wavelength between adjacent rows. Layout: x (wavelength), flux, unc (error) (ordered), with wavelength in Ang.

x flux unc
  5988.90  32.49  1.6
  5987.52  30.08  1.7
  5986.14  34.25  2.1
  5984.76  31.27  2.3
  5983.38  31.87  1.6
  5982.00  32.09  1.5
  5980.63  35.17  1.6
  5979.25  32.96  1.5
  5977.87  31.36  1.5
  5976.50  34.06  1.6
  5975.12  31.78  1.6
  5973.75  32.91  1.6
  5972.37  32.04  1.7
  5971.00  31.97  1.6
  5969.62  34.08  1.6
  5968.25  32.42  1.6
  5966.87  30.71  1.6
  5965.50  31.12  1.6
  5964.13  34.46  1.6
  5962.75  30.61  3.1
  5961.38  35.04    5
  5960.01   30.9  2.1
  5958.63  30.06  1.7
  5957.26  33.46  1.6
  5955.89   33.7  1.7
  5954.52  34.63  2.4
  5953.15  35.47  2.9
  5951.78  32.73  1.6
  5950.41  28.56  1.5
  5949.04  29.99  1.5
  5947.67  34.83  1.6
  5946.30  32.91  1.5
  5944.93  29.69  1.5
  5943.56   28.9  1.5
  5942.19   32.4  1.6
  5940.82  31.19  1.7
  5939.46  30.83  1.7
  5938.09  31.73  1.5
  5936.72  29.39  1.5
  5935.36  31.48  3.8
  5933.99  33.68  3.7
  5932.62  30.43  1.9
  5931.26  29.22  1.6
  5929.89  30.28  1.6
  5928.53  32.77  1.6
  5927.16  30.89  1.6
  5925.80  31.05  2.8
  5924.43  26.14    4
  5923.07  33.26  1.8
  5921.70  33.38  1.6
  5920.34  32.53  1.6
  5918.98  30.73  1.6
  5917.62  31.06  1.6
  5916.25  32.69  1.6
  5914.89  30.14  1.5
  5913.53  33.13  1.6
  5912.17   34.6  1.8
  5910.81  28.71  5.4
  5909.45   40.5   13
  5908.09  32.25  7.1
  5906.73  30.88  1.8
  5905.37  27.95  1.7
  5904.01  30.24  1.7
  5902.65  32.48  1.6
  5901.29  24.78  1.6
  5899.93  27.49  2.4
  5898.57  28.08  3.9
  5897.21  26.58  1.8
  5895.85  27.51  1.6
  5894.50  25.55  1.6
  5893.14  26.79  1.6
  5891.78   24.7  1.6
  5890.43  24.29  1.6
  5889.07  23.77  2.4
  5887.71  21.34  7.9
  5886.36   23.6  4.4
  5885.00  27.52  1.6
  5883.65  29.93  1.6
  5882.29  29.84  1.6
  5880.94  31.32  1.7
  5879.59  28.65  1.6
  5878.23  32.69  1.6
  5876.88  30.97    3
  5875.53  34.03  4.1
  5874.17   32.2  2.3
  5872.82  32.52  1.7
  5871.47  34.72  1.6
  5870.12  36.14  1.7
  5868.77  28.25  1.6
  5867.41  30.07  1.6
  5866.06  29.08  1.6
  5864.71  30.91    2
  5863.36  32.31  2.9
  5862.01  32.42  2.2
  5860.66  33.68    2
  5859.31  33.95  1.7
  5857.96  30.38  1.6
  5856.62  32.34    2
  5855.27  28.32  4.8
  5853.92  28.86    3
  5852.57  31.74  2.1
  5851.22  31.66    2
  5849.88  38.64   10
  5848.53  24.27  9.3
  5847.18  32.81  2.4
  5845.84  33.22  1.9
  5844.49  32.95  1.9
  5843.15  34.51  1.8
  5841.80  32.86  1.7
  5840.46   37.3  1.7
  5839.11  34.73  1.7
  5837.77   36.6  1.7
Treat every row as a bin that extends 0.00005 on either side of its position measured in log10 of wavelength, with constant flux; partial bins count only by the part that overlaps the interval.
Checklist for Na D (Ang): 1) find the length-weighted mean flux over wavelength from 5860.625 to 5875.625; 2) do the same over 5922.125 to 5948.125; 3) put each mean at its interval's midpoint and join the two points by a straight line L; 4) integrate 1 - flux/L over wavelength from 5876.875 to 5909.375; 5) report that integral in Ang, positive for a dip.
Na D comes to 3.7 Ang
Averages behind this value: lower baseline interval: 32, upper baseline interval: 31.1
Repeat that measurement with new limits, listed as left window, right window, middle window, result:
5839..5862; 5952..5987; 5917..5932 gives 0.7 Ang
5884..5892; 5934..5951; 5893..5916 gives -3.0 Ang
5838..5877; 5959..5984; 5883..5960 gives 5.2 Ang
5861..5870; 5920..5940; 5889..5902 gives 2.1 Ang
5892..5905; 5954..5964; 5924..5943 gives -0.2 Ang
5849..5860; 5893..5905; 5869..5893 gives 0.2 Ang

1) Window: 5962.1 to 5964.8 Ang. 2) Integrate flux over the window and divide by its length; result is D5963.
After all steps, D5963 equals 32.5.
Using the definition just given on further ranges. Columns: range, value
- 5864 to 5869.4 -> 29.6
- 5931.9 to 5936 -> 31.8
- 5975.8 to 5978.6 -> 32.7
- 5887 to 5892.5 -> 23.6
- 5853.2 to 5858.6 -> 30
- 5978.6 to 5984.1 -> 33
